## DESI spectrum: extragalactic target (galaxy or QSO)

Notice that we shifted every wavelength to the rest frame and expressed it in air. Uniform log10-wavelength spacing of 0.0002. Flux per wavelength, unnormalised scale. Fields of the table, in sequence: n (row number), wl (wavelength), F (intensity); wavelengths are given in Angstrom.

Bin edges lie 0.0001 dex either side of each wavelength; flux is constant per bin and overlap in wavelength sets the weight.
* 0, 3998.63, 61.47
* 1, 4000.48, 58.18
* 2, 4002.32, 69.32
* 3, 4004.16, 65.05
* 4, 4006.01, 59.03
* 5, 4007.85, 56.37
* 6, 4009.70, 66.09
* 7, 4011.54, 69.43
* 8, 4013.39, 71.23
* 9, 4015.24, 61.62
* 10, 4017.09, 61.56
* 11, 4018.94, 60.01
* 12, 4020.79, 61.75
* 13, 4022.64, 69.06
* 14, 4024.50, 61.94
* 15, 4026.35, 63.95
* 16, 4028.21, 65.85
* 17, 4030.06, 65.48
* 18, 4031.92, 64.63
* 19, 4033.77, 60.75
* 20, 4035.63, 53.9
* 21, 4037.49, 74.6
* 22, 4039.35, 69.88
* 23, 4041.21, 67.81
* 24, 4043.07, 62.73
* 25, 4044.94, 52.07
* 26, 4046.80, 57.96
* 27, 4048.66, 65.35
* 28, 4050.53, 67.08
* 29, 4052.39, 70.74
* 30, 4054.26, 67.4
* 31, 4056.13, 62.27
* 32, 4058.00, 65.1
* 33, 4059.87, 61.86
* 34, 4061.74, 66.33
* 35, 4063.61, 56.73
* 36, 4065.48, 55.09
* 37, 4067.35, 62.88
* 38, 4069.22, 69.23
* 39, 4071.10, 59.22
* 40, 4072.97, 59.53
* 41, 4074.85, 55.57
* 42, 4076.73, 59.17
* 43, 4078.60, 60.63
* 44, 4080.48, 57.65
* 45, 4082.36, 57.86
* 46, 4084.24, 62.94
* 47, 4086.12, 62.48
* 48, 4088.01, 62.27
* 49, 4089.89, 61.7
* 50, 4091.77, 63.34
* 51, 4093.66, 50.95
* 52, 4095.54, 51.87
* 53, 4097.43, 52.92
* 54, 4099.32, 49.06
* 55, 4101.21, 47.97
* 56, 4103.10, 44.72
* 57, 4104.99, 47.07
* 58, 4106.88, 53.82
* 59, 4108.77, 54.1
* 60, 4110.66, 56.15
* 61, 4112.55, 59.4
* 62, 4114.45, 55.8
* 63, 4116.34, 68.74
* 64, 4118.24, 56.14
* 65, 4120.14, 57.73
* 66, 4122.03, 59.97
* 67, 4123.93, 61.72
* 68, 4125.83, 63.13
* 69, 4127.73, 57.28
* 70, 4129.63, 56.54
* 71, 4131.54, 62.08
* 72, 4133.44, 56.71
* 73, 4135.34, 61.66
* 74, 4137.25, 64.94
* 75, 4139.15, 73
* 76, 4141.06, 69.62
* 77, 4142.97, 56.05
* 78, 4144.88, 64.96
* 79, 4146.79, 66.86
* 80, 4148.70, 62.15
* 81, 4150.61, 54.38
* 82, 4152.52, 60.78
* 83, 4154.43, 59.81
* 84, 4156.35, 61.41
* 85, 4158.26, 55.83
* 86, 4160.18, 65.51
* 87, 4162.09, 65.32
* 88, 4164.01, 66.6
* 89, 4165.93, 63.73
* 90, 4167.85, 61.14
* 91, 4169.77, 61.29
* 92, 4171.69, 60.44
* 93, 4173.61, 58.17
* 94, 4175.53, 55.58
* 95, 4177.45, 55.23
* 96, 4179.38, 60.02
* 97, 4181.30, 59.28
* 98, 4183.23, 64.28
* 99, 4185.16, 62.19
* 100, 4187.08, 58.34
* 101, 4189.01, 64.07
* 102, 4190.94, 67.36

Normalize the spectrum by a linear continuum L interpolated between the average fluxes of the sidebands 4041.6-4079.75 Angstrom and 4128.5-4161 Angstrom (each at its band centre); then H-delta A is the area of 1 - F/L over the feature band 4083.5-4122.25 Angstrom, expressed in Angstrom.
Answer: 3.7 Angstrom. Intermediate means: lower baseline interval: 61.9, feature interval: 56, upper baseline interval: 61.8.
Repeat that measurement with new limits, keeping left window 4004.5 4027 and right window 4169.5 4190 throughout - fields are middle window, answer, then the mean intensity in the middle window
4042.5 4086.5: 0.63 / 61.6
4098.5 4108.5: 2.06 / 48.9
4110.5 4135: 0.66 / 59.5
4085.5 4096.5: 0.57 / 58.6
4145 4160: -0.06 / 60.7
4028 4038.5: -0.16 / 64.2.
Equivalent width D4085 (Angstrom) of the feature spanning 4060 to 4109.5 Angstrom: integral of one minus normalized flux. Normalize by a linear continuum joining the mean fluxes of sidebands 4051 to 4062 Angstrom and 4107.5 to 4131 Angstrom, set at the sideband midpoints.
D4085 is 4.31 Angstrom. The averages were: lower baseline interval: 65.6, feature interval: 57.2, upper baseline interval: 58.9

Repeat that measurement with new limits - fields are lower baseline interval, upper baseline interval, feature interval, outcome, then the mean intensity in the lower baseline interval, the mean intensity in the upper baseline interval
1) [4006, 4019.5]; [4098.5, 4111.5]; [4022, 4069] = -3.9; 63.6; 50.4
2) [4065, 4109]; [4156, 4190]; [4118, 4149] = -1.5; 56.8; 61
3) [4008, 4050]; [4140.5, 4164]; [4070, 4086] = 1.0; 63.9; 61.9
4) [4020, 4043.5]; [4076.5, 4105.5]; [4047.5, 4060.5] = -0.9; 64.9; 55.8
